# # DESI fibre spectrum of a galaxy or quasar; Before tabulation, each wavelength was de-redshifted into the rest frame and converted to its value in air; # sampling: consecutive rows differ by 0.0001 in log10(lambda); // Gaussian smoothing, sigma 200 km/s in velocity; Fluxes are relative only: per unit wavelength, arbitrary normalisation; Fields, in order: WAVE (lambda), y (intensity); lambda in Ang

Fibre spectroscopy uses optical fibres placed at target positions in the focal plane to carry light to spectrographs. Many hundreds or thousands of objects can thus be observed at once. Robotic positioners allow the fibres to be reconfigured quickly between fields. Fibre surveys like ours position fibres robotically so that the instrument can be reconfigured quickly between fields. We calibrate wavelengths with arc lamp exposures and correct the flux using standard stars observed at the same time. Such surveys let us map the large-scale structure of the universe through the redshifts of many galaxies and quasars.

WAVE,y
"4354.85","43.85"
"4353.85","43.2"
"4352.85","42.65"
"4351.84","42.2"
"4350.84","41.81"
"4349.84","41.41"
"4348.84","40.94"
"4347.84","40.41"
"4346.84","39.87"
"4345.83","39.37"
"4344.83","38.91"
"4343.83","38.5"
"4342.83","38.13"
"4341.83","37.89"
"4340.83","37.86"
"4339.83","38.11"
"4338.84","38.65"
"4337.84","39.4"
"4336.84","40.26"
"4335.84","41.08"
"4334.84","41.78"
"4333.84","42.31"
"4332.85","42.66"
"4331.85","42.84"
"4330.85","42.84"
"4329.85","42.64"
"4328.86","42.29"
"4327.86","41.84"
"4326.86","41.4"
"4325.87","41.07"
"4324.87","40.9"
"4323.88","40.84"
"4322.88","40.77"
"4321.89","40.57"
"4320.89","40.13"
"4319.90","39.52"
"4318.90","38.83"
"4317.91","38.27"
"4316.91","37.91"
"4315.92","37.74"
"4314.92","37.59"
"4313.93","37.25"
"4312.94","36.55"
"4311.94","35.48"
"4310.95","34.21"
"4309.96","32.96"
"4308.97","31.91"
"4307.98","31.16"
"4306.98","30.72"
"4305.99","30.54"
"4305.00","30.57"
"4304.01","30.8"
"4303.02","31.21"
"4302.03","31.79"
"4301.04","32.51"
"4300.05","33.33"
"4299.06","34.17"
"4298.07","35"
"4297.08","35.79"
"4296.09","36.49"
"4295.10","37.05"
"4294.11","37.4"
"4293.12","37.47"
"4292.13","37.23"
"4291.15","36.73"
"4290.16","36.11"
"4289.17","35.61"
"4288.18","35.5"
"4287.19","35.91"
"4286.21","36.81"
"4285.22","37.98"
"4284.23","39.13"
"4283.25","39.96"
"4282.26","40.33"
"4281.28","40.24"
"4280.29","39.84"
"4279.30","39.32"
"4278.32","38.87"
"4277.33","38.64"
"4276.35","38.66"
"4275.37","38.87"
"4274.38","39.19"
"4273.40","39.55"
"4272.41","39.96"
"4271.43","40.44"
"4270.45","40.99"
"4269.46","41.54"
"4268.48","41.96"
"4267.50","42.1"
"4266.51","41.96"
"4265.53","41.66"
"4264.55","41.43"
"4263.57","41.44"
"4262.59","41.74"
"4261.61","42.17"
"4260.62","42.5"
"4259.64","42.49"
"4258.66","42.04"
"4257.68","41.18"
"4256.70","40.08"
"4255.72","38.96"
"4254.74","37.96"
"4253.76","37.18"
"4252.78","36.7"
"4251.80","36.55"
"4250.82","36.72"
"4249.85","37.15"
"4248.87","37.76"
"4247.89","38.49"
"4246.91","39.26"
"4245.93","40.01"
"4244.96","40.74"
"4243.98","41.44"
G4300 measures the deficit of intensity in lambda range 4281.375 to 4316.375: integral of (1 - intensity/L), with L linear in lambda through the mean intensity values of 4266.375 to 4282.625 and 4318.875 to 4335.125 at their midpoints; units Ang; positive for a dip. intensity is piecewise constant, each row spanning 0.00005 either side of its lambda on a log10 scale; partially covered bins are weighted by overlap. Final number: 4.7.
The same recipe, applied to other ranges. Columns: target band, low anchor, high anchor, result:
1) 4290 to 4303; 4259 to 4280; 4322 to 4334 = 1.87 Ang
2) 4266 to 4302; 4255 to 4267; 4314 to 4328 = 2.40 Ang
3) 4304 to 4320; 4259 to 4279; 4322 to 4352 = 2.30 Ang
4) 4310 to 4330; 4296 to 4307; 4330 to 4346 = -1.42 Ang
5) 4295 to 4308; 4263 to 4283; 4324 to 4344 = 2.45 Ang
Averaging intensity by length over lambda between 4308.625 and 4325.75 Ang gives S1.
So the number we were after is 37.9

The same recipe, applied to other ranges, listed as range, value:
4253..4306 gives 38.2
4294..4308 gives 33.2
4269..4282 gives 39.7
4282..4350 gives 37.7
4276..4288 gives 38.7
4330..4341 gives 40.9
